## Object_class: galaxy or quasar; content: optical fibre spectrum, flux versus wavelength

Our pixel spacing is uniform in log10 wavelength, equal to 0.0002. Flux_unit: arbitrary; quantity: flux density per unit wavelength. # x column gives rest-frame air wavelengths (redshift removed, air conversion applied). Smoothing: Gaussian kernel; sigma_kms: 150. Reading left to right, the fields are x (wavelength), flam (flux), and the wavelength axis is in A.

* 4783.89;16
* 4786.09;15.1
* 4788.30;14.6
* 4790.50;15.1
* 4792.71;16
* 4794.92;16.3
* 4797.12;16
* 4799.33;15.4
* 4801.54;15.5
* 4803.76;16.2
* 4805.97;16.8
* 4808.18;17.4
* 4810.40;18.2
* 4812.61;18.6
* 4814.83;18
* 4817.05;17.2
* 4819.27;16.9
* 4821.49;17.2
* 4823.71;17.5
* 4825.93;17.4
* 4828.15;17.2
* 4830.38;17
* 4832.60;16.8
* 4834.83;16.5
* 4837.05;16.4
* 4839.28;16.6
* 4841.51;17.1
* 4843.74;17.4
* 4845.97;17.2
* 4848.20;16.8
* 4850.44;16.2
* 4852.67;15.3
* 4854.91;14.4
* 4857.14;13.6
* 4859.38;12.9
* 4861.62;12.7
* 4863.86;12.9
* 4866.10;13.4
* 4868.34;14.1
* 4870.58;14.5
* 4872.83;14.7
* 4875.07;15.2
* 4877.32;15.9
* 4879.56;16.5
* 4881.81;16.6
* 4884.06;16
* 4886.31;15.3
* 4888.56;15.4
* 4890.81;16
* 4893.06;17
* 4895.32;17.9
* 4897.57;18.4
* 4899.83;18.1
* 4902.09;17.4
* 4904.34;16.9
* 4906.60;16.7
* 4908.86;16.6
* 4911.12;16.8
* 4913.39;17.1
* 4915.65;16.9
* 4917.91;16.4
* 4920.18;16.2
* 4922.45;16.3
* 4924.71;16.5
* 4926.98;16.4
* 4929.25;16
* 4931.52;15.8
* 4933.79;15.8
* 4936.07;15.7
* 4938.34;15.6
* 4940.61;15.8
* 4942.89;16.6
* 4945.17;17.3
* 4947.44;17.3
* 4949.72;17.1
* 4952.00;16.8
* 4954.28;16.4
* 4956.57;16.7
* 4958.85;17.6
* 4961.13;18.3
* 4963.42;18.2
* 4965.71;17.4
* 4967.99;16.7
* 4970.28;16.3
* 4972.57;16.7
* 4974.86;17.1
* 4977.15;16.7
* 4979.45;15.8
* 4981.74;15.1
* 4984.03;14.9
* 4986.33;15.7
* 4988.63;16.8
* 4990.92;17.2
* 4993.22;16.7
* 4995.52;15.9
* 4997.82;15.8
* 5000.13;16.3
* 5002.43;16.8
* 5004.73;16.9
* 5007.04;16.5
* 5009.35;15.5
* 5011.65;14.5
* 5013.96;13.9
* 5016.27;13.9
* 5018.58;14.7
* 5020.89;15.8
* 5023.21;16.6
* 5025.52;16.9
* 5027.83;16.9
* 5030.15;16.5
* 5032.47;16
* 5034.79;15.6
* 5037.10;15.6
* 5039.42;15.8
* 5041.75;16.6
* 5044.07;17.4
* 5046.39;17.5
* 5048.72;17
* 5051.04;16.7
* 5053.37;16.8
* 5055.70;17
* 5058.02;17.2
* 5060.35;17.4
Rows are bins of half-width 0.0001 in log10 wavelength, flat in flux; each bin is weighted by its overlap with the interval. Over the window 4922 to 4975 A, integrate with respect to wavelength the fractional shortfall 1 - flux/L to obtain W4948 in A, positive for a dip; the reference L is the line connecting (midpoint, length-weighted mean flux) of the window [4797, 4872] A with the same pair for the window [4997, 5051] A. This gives -2.0 A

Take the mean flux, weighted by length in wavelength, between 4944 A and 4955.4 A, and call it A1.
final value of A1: 17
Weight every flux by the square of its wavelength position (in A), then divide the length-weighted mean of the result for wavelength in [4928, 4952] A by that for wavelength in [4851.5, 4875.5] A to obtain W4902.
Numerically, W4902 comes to 1.21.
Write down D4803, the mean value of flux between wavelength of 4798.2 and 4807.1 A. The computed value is 16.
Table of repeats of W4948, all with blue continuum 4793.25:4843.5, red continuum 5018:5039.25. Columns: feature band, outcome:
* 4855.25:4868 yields 2.67 A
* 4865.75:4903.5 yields 1.29 A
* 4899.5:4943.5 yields 0.18 A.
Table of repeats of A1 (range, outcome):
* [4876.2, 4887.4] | 16.1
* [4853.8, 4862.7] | 13.4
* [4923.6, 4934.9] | 16.1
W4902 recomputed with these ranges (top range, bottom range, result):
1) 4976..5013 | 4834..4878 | 1.12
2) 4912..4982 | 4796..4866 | 1.07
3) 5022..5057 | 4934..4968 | 1.02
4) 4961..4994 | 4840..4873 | 1.17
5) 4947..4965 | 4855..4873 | 1.32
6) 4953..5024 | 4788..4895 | 1.08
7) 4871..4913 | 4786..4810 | 1.08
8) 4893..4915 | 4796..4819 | 1.06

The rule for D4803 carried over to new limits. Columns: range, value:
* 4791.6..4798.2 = 16.1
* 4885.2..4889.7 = 15.4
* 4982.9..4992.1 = 16.2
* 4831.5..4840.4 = 16.6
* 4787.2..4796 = 15.5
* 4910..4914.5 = 16.9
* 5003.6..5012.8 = 15.8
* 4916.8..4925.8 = 16.3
